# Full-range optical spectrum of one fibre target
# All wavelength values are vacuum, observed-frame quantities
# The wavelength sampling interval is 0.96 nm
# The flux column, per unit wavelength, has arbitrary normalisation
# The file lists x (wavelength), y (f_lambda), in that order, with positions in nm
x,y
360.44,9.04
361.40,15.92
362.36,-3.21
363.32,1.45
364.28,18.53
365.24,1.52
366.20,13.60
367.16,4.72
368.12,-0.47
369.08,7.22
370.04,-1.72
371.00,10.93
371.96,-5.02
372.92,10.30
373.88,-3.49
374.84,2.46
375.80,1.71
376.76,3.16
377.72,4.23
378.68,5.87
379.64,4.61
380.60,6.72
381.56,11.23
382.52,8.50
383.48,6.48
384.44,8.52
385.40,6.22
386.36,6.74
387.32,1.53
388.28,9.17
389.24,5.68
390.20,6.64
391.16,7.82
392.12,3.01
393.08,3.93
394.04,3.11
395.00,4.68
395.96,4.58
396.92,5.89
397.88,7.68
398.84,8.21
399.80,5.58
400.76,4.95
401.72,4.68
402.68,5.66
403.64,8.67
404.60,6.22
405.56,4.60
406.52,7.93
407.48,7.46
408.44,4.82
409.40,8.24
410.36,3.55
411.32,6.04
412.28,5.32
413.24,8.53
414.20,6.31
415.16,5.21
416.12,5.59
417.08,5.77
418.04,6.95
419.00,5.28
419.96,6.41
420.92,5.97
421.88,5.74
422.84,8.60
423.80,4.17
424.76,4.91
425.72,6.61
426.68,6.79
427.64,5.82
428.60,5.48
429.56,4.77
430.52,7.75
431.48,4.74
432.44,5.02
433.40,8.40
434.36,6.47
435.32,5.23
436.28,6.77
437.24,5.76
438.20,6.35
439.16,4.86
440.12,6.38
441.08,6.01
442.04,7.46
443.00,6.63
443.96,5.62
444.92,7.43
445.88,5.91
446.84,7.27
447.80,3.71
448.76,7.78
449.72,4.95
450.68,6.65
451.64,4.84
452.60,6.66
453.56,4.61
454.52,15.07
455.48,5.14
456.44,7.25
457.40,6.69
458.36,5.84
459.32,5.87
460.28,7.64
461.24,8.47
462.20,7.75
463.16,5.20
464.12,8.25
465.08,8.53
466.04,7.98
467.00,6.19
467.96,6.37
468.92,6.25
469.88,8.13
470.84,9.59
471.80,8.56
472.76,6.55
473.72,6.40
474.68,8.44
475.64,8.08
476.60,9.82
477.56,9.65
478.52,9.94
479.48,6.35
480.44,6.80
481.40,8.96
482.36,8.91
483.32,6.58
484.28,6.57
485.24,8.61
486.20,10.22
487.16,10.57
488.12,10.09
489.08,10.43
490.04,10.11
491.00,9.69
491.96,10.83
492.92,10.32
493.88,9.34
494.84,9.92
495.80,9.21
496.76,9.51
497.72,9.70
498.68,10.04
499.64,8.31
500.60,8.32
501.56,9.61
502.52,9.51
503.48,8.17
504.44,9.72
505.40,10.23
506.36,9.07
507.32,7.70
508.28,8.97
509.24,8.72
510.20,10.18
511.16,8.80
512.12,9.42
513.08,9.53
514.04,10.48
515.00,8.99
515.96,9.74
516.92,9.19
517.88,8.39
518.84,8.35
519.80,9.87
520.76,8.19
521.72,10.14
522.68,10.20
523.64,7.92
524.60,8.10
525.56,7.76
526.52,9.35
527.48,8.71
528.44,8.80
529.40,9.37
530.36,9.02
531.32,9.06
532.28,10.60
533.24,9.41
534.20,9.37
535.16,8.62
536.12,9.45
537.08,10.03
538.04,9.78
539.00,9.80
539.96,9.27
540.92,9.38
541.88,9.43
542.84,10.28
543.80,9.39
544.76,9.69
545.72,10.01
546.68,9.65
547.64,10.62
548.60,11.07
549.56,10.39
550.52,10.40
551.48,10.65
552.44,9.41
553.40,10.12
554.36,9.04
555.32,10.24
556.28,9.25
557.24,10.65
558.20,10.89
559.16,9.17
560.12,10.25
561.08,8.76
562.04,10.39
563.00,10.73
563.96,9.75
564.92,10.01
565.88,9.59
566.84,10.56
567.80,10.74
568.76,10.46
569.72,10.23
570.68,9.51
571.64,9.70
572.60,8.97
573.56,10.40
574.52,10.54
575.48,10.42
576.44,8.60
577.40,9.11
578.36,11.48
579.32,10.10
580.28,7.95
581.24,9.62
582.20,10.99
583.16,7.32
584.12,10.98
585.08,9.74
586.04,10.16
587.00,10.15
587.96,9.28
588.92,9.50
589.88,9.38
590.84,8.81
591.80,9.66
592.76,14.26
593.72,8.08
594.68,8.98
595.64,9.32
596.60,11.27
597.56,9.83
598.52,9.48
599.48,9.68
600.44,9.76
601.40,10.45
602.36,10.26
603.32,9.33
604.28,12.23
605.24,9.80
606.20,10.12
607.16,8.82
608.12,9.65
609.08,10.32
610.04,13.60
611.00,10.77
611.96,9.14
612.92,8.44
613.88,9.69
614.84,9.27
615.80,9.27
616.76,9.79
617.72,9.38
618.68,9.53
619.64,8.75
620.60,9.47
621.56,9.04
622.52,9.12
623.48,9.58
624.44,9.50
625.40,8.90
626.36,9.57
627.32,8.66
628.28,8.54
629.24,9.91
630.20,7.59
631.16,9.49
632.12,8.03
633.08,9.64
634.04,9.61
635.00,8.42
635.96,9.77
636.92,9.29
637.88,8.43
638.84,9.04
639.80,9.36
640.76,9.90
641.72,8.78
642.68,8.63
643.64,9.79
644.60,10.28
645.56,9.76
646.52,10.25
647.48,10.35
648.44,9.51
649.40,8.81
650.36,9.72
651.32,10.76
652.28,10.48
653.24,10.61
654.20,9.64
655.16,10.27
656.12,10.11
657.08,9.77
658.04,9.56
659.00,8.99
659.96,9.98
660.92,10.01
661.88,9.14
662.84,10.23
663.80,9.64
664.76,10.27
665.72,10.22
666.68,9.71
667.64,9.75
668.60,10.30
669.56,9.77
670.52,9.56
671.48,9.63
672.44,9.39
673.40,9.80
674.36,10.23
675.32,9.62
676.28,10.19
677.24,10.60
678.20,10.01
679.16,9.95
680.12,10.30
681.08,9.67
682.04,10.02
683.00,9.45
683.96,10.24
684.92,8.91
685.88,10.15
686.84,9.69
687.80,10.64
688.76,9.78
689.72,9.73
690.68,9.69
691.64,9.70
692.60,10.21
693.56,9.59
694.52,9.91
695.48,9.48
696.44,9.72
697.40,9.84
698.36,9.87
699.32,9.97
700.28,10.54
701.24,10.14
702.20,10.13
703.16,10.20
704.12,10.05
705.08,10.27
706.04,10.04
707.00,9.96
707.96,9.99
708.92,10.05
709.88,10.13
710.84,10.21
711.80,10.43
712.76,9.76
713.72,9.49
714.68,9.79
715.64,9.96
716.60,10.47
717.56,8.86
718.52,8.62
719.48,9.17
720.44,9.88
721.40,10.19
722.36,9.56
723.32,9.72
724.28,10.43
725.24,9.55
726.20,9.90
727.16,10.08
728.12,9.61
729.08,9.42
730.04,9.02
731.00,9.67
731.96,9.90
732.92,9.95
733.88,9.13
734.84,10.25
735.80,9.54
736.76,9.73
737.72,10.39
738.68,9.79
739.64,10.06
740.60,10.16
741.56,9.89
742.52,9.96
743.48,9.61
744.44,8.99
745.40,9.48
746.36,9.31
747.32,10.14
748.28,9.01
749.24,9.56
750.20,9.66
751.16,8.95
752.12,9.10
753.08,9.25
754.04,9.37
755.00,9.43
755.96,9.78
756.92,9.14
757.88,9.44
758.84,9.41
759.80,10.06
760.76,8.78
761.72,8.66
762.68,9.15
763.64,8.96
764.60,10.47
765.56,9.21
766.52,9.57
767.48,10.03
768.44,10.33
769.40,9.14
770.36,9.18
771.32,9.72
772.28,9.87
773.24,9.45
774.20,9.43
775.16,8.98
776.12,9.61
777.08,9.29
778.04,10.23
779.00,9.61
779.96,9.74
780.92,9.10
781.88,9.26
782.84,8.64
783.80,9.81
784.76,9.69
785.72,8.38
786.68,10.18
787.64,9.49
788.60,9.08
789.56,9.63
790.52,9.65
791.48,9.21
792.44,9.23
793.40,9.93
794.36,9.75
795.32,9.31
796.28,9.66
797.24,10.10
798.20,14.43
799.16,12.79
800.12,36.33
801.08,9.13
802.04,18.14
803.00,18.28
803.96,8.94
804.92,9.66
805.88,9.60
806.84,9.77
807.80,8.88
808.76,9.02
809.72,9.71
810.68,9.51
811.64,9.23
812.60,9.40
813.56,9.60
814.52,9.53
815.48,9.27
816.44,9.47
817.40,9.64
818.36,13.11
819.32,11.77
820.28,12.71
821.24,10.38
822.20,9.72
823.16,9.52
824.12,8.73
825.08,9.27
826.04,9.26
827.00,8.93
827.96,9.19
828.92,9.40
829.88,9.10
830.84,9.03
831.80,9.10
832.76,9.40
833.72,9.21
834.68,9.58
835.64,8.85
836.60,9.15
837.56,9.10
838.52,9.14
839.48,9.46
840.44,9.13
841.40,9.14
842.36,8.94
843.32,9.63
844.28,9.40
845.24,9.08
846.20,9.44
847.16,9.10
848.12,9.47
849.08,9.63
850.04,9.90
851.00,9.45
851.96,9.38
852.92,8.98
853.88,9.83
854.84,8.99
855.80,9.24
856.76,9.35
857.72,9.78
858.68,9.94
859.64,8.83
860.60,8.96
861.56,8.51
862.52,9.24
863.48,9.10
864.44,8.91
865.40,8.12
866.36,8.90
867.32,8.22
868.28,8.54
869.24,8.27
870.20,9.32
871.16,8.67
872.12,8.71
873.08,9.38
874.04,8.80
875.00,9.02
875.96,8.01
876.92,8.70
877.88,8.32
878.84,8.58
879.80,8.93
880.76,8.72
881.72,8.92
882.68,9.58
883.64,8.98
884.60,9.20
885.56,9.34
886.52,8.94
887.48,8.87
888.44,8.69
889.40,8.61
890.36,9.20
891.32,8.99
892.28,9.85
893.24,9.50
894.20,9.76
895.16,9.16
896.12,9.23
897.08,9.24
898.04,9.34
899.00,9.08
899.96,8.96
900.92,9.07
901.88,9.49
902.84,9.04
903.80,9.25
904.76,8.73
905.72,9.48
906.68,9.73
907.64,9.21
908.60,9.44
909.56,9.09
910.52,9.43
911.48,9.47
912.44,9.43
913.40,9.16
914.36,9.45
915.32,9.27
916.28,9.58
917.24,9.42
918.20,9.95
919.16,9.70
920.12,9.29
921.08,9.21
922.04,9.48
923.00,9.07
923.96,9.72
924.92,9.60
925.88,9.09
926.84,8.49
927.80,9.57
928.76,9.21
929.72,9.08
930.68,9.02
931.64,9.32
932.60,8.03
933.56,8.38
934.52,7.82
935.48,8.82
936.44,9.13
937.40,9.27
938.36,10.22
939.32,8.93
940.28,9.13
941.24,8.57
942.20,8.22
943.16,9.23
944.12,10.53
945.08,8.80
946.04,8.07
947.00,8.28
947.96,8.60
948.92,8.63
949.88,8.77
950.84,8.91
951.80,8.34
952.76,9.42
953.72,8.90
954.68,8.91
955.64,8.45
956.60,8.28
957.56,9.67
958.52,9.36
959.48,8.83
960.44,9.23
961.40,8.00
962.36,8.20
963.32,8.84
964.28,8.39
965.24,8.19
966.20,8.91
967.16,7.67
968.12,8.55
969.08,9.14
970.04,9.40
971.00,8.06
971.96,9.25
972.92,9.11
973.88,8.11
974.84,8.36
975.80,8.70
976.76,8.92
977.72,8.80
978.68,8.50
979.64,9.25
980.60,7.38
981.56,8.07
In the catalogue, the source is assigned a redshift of 0.219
